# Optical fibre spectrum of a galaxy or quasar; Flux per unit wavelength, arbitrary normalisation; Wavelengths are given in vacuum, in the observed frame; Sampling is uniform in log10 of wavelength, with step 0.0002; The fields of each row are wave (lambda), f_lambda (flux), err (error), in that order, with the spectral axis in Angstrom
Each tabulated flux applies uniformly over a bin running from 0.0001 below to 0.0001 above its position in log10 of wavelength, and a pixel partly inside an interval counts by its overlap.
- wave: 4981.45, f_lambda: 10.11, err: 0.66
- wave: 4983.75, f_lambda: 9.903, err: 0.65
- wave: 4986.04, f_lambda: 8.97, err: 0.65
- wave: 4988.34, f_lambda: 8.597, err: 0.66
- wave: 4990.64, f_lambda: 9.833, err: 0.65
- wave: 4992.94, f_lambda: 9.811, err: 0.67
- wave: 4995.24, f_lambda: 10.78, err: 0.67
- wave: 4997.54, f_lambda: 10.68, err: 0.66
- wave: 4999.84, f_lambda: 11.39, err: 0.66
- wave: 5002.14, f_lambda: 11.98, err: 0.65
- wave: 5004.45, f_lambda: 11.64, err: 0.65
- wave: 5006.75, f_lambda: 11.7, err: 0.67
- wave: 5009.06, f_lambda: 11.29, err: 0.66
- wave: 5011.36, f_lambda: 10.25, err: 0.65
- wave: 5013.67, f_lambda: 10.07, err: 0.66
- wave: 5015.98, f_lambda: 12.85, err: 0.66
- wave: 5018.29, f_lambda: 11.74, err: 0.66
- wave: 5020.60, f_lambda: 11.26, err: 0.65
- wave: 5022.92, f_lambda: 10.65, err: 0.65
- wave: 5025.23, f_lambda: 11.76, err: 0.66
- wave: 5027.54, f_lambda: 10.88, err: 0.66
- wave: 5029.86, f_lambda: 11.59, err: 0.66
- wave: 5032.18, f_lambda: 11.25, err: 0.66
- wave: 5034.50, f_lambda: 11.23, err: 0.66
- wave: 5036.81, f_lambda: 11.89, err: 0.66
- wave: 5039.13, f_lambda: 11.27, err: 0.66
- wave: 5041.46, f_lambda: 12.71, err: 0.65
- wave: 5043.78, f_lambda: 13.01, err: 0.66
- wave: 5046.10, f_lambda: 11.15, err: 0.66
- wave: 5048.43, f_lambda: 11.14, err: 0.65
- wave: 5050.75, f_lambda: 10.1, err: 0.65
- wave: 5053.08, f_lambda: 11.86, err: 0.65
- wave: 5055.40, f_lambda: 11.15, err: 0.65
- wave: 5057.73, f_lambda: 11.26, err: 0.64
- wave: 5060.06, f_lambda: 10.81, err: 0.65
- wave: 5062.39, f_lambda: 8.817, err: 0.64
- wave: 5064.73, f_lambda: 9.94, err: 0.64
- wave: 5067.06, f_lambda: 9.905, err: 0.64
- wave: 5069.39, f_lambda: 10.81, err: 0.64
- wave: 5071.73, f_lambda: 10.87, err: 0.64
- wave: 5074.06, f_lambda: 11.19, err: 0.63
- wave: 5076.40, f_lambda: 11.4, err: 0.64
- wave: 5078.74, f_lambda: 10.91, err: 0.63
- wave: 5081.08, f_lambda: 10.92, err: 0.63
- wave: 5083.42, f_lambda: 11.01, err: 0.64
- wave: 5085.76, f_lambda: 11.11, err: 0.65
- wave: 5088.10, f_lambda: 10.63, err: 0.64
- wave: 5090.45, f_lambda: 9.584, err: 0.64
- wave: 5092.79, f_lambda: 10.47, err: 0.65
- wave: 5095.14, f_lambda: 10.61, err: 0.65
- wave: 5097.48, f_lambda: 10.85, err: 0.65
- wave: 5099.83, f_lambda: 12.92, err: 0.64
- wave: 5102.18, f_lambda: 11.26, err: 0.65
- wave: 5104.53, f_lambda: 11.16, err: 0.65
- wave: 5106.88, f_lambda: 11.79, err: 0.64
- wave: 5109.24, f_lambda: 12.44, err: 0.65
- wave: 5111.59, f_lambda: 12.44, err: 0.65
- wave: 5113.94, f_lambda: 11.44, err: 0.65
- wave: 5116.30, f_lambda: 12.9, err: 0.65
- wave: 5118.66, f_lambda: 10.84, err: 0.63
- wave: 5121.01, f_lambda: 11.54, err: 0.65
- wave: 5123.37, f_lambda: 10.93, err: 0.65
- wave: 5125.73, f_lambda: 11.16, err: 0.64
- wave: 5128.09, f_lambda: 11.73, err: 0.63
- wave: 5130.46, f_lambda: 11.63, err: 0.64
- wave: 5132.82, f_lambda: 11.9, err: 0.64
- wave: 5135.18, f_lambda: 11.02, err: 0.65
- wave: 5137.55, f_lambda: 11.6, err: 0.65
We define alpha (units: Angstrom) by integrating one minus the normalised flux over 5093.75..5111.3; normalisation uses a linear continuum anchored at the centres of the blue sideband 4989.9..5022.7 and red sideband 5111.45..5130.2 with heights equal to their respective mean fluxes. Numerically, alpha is -0.2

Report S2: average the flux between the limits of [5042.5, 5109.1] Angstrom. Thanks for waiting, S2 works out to 11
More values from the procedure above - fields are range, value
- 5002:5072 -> 11.2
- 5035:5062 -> 11.4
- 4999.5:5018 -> 11.4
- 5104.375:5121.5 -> 11.9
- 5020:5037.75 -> 11.3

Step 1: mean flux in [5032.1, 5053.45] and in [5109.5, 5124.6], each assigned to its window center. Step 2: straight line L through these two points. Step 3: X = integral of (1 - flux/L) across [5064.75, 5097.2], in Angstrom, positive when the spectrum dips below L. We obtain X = 2.6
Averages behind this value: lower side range 11.6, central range 10.7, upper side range 11.7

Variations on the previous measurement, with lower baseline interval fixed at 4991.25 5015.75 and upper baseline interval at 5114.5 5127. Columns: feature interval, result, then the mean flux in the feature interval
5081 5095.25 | 0.9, 10.6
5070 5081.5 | 0.2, 11.1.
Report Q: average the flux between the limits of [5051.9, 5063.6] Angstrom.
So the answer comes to 10.8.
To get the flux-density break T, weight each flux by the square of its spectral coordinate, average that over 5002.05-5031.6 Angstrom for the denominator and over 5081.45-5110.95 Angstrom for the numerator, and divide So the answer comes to 1.0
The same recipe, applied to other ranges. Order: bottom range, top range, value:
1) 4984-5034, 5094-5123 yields 1.11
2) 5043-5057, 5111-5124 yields 1.06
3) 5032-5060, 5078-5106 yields 0.97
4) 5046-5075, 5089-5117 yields 1.09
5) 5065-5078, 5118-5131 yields 1.07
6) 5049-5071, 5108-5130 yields 1.14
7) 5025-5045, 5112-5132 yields 1.02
